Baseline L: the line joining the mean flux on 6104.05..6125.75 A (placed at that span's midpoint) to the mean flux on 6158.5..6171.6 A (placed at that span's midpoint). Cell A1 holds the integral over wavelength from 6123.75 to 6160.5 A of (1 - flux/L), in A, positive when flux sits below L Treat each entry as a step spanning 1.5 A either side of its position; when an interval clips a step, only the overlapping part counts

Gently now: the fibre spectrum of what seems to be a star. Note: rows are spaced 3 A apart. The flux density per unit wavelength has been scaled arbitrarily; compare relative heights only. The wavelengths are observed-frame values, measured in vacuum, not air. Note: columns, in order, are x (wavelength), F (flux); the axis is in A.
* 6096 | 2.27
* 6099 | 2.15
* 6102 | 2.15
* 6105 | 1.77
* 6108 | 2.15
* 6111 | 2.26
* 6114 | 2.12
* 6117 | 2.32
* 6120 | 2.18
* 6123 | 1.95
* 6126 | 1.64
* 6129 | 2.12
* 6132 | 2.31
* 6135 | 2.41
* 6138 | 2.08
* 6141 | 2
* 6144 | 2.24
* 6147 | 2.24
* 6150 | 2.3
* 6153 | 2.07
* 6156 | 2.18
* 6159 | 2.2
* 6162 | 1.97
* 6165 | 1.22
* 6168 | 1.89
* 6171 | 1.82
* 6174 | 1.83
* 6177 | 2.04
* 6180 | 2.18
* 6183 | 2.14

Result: -4.24 A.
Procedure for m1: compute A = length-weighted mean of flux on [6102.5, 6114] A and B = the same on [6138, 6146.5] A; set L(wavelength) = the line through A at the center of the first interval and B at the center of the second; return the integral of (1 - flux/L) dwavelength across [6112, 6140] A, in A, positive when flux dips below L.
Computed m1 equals -0.3 A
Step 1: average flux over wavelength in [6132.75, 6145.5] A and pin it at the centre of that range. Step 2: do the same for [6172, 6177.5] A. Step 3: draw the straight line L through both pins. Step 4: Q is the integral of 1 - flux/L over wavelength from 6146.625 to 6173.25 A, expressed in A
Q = 0.7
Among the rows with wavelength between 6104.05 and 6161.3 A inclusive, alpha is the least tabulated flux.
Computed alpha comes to 1.64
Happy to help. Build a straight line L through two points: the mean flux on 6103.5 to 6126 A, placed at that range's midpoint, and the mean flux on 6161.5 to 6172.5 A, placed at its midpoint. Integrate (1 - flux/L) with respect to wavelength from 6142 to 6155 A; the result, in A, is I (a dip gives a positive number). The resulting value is -2.6 A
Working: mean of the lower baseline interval 2.08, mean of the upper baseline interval 1.7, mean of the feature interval 2.2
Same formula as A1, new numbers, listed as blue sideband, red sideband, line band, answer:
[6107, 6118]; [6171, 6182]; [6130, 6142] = -0.4 A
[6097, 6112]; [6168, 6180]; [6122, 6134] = 0.1 A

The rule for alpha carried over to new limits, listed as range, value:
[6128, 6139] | 2.08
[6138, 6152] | 2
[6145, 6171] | 1.22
